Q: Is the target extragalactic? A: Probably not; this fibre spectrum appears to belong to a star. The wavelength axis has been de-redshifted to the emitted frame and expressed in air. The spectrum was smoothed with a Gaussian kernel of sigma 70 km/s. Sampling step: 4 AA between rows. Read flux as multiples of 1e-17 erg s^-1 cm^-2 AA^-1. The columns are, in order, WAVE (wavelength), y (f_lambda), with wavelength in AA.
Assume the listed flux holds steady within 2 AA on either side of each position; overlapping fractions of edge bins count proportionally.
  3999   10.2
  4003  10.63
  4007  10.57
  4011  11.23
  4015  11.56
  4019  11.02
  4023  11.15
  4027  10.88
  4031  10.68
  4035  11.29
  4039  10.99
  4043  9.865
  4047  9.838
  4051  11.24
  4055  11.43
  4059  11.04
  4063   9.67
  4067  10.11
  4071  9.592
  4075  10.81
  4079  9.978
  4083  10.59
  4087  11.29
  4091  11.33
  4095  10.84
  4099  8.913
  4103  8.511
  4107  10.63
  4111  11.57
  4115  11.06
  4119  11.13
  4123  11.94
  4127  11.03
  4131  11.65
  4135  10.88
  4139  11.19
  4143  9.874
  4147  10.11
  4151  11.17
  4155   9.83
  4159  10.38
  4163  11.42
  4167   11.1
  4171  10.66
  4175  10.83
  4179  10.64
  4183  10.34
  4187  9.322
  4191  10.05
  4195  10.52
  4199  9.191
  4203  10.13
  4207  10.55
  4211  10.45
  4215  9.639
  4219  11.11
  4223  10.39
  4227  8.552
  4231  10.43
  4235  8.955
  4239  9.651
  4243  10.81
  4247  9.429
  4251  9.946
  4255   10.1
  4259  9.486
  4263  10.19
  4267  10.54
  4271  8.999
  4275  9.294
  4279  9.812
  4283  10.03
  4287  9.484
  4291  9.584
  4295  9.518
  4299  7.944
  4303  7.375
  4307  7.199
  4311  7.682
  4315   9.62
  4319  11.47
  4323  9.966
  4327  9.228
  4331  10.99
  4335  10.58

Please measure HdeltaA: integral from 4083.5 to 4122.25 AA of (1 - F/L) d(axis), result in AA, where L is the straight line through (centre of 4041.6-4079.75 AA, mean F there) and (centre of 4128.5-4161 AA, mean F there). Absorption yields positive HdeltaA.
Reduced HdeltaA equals -0.4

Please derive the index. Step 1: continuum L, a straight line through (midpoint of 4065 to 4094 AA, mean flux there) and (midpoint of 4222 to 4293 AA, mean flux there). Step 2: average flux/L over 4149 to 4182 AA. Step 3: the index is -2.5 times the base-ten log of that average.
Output -0.06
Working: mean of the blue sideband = 10.5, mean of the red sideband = 9.75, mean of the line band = 10.7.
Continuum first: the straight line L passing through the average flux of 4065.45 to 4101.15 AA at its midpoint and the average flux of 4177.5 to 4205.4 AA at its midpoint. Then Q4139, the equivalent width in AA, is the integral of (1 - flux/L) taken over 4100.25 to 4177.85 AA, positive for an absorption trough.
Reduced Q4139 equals -4.36 AA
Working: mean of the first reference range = 10.4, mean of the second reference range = 10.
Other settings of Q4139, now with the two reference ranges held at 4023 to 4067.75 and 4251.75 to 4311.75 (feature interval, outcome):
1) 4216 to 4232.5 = -0.91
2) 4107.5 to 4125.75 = -1.99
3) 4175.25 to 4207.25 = -1.13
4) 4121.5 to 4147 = -2.21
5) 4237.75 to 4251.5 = -0.80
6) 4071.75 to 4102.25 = 0.01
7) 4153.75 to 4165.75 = -0.80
